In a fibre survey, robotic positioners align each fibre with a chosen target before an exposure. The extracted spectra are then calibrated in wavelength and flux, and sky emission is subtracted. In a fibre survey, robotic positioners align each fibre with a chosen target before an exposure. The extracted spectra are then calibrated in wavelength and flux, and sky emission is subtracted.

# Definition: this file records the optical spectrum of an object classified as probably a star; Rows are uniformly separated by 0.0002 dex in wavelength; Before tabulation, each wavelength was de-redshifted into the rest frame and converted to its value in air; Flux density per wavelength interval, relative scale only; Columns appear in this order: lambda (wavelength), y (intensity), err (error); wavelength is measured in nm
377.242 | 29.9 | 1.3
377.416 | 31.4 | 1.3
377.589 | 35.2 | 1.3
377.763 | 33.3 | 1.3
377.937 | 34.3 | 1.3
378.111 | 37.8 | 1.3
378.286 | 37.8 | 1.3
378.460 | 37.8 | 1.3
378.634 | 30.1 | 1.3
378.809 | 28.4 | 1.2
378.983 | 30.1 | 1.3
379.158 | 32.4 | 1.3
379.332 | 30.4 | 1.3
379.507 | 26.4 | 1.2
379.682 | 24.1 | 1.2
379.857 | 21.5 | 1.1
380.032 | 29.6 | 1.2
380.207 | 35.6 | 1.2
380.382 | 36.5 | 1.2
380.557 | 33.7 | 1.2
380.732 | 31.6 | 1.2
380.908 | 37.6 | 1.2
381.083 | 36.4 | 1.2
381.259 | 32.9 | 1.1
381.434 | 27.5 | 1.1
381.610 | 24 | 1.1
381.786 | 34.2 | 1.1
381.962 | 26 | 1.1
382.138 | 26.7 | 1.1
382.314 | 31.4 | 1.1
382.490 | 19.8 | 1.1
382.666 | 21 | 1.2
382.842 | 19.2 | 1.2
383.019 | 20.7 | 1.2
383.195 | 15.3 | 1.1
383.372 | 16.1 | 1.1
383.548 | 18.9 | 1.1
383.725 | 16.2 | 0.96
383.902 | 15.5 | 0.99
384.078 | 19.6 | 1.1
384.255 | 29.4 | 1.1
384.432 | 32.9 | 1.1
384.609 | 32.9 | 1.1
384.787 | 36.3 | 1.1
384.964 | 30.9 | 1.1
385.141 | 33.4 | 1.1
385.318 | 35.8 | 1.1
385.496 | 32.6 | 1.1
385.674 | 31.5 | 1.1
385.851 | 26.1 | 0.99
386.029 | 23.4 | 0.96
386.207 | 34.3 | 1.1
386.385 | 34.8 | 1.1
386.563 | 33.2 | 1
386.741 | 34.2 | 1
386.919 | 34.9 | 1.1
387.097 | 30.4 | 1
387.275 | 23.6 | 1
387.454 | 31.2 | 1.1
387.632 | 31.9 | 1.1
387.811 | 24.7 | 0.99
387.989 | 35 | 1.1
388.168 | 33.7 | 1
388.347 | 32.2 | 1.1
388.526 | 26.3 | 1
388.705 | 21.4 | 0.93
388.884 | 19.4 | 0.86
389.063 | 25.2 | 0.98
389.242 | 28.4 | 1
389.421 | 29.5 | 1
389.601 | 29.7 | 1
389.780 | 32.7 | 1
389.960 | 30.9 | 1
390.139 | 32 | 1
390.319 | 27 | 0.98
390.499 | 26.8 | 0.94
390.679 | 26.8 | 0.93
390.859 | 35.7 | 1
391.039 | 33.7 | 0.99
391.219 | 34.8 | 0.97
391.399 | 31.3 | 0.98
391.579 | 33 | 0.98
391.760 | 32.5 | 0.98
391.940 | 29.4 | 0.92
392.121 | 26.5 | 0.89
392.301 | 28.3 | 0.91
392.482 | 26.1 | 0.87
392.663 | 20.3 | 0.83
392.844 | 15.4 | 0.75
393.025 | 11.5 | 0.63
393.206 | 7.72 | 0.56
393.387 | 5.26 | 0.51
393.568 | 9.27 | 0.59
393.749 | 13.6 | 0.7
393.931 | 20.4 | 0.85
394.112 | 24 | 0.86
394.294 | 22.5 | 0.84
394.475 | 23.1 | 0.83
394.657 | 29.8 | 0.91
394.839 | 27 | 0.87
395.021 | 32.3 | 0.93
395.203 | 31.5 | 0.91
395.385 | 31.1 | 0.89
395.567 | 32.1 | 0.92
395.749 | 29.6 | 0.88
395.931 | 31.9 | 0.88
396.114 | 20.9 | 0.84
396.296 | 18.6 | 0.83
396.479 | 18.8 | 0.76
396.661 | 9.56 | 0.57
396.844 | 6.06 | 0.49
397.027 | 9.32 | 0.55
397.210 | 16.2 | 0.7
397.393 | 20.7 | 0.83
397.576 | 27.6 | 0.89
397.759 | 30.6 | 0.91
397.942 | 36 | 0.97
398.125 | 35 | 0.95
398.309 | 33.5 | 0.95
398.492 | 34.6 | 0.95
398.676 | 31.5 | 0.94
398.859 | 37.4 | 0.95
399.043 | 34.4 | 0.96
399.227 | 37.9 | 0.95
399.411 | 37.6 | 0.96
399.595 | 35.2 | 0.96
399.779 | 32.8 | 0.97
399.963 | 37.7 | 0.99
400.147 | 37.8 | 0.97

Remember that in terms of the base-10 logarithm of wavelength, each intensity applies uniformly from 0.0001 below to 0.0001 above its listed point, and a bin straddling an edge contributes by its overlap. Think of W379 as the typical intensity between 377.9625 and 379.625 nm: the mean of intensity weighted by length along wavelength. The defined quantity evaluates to 32.3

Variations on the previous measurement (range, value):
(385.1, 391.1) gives 30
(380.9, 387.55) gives 27.8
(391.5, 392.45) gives 29.7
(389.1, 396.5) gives 25.7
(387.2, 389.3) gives 27.8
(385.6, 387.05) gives 31.5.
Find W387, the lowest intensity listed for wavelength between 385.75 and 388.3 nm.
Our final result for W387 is 23.4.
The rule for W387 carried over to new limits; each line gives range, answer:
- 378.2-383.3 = 15.3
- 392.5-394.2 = 5.26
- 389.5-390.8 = 26.8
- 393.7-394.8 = 13.6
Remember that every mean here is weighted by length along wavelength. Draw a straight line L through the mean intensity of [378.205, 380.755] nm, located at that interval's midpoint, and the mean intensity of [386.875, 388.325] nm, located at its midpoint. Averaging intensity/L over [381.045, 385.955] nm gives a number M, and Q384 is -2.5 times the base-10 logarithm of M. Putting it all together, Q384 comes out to 0.17 mag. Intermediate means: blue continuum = 31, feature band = 26.4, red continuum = 30.6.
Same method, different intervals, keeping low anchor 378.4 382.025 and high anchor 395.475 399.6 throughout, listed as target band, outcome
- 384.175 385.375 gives -0.11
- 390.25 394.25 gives 0.20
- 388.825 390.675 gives 0.02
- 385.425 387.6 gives -0.05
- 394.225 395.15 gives 0.02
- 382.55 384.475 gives 0.43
